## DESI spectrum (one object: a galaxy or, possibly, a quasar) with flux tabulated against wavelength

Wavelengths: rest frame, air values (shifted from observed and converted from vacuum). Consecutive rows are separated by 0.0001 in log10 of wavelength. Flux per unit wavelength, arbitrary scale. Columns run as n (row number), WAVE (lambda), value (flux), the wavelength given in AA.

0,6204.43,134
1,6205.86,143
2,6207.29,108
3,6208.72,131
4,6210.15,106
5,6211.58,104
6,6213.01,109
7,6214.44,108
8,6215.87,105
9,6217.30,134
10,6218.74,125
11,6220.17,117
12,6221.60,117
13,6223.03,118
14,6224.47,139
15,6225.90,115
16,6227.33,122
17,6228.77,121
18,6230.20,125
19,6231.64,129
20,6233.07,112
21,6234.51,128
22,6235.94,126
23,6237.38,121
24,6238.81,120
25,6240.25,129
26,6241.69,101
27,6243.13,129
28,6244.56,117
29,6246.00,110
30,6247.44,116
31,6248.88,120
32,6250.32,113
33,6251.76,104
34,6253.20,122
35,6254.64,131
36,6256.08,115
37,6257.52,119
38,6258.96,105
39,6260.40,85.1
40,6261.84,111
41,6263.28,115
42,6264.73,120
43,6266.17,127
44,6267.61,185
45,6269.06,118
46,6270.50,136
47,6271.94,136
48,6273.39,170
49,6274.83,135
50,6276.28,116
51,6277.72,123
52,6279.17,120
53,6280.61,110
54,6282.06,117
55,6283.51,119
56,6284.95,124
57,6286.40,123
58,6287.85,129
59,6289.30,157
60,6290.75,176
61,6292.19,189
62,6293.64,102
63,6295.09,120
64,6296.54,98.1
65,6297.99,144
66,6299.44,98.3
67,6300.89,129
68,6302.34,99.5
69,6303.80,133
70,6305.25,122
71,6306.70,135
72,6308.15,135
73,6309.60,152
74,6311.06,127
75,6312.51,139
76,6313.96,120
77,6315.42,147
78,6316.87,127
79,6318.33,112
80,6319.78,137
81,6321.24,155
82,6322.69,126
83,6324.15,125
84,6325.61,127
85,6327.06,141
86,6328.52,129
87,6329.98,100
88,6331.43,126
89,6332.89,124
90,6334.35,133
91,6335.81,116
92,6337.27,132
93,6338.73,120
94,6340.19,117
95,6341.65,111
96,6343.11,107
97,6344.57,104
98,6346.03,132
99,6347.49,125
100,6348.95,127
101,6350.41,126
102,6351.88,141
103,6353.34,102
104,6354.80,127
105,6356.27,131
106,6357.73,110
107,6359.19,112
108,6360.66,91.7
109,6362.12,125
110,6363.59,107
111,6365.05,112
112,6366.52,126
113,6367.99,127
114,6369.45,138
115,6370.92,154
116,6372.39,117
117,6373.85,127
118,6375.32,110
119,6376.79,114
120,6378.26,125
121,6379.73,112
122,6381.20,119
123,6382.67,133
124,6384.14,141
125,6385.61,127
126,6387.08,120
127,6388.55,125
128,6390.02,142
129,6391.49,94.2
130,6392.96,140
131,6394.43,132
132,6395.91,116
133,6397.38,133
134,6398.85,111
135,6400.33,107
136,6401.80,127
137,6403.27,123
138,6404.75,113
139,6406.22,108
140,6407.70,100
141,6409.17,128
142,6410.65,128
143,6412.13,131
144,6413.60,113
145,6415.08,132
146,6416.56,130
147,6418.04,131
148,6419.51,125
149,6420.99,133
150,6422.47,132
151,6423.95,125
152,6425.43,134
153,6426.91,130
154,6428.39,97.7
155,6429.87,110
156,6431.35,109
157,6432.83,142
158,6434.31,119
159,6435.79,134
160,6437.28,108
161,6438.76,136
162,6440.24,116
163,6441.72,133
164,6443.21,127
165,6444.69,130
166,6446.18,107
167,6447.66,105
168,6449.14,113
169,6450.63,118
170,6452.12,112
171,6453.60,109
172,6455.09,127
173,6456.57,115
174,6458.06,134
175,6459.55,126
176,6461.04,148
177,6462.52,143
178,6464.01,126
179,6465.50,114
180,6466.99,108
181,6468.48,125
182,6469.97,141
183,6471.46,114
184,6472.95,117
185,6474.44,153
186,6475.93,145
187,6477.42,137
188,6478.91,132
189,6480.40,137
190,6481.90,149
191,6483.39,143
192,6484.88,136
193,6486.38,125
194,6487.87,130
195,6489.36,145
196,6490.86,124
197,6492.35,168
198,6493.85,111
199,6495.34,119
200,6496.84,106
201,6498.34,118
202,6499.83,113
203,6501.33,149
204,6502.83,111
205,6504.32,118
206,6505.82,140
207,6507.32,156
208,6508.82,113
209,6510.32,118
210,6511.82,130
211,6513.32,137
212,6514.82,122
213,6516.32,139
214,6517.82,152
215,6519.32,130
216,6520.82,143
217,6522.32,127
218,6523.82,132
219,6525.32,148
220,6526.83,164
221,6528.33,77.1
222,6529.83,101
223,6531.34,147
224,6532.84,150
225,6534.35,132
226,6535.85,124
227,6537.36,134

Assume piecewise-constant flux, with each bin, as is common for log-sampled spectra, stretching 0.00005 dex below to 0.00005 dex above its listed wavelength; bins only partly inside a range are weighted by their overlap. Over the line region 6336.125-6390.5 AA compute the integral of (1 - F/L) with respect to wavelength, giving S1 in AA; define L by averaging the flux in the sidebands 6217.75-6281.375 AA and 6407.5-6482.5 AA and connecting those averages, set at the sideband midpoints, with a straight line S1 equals 0.9 AA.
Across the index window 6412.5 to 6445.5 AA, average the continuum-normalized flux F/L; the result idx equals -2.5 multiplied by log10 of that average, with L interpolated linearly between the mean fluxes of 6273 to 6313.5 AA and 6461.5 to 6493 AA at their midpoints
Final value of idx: 0.07 mag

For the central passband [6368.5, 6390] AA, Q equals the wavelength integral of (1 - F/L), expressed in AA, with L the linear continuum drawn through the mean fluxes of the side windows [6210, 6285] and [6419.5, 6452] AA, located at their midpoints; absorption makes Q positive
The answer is -0.9 AA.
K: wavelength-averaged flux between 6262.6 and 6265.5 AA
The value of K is 118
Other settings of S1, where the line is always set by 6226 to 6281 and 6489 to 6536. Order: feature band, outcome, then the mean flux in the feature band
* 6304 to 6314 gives -0.8 AA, 134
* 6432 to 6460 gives 1.4 AA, 122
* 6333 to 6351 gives 0.6 AA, 121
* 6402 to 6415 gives 0.8 AA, 119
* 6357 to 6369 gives 1.1 AA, 114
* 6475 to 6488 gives -0.9 AA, 138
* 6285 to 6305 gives -1.1 AA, 130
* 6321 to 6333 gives -0.3 AA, 127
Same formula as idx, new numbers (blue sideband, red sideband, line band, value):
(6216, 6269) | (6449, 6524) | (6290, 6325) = -0.07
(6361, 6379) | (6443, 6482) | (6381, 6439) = 0.01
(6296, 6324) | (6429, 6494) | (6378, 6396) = 0.02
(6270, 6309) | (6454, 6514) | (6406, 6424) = 0.04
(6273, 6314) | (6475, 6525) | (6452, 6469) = 0.06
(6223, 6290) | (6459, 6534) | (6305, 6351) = -0.01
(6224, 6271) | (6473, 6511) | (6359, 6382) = 0.05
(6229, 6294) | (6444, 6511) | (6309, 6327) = -0.06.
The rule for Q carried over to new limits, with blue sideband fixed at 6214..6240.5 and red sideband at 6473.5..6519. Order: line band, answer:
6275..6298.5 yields -1.0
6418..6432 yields 0.8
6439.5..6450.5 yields 1.0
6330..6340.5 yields 0.3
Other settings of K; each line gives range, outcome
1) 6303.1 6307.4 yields 130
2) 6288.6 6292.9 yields 174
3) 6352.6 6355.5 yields 115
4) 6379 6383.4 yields 121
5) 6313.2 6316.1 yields 133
